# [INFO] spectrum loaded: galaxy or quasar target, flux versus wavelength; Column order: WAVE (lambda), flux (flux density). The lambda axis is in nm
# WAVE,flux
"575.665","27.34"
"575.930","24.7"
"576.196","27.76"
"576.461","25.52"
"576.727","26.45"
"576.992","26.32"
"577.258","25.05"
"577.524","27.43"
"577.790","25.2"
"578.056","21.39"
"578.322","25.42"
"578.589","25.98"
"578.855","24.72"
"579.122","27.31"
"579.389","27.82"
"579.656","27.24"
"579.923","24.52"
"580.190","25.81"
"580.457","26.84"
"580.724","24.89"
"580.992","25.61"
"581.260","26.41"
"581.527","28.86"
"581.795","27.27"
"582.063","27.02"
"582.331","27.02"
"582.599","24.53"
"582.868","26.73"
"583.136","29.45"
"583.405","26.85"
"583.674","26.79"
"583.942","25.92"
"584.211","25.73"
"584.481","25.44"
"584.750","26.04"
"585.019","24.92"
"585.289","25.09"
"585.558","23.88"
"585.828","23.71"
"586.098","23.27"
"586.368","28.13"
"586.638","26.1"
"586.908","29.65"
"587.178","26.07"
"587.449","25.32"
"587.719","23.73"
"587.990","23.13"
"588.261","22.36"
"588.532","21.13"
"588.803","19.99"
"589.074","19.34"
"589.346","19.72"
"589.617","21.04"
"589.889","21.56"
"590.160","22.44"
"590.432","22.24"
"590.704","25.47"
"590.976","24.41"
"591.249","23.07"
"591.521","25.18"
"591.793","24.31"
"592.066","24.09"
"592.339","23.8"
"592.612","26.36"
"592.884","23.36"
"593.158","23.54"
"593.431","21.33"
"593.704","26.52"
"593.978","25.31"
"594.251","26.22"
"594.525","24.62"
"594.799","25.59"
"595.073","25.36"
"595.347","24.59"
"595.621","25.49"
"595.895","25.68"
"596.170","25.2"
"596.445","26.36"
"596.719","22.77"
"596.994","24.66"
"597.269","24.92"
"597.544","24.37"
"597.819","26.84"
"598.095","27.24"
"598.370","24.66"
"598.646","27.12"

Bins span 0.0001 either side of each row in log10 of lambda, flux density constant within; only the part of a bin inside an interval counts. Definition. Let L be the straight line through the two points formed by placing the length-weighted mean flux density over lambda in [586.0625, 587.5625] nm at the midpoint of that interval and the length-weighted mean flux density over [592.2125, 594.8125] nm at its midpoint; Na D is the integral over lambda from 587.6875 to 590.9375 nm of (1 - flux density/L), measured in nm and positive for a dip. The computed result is 0.51 nm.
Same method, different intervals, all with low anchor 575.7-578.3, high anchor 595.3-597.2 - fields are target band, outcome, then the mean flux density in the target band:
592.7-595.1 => 0.039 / 24.7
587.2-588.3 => 0.055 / 24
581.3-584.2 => -0.177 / 27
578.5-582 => -0.128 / 26.4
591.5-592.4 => 0.030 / 24.3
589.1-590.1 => 0.177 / 20.7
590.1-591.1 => 0.057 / 23.7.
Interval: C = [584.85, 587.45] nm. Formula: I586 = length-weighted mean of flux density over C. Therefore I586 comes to 25.6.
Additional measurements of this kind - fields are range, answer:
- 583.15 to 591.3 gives 24.2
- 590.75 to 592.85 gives 24.5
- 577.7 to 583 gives 26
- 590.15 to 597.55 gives 24.6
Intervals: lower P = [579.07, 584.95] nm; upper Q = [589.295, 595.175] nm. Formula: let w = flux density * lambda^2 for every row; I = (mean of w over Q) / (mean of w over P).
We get 0.94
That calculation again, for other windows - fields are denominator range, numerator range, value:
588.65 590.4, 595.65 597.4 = 1.23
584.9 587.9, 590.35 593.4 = 0.97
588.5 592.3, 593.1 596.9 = 1.13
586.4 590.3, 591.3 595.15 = 1.08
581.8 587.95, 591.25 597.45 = 0.98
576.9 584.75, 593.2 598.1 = 1.01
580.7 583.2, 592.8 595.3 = 0.96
